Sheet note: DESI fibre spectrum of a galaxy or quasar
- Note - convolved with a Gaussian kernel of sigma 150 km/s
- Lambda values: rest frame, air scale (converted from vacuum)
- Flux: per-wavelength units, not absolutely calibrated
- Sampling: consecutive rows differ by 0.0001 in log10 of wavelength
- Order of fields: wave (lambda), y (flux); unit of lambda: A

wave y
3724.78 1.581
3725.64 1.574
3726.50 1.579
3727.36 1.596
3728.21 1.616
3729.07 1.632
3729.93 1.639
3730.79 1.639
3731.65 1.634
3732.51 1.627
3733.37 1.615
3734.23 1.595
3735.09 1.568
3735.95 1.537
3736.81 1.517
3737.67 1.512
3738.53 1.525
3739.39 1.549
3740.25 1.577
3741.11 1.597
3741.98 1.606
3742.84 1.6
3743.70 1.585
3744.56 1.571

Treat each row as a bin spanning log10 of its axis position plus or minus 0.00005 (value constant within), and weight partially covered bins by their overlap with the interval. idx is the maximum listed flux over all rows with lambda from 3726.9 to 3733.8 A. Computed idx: 1.639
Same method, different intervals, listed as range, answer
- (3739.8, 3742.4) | 1.606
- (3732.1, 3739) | 1.627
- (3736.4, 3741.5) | 1.597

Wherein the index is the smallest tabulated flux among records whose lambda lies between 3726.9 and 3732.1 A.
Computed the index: 1.596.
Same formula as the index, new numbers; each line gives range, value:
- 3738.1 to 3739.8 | 1.525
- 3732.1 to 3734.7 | 1.595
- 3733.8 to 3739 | 1.512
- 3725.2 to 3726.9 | 1.574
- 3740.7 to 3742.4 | 1.597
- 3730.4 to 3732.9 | 1.627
